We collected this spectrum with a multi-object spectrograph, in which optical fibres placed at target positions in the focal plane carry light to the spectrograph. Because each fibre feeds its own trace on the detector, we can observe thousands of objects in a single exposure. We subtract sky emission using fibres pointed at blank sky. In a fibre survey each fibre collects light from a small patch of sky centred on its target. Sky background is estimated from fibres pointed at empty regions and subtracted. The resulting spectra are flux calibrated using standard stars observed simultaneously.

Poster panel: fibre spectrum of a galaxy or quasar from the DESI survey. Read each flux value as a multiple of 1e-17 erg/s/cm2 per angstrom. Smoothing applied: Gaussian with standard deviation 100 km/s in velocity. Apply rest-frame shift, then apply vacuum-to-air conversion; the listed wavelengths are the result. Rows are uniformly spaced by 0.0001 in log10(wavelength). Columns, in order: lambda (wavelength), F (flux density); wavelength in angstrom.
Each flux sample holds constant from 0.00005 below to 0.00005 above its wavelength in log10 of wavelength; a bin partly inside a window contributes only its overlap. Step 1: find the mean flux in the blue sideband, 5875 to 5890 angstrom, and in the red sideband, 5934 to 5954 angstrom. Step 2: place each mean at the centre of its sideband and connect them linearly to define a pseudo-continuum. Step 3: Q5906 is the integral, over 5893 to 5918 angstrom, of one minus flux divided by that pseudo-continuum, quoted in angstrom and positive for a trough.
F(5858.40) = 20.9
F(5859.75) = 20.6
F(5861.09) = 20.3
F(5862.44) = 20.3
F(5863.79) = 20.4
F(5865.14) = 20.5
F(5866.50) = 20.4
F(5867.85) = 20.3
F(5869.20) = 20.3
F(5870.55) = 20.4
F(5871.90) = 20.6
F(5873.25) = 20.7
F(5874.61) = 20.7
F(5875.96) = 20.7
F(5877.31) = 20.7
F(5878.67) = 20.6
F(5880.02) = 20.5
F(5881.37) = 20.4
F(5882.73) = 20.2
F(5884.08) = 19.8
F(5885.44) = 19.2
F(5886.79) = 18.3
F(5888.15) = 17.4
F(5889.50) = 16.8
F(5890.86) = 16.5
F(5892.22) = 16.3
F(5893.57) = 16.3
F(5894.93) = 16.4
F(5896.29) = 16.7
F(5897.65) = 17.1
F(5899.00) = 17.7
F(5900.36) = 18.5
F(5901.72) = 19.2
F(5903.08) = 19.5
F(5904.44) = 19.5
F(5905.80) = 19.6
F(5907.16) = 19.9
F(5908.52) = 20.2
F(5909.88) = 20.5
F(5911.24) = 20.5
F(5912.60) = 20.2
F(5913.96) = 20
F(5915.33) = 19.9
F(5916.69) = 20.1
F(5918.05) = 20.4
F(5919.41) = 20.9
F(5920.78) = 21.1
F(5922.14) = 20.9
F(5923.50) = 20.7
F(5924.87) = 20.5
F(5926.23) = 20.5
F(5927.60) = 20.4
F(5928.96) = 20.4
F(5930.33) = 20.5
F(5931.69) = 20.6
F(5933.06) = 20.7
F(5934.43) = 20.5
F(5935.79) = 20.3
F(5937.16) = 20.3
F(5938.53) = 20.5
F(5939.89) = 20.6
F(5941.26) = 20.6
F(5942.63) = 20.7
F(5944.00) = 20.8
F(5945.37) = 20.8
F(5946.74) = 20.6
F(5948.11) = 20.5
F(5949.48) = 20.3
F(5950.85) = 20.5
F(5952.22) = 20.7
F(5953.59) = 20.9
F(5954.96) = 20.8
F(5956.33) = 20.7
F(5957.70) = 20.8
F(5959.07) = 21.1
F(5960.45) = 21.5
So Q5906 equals 1.1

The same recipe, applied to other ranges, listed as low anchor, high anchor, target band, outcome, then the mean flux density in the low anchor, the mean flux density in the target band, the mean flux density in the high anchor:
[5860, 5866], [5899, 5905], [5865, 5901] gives 1.2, 20.4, 19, 19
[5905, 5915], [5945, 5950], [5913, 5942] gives -0.3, 20.1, 20.5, 20.5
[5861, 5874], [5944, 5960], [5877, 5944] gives 3.2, 20.4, 19.6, 20.7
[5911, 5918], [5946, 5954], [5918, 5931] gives -0.2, 20.1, 20.6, 20.6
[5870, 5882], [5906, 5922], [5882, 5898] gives 2.3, 20.6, 17.6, 20.3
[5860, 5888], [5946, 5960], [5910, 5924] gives 0.0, 20.2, 20.5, 20.7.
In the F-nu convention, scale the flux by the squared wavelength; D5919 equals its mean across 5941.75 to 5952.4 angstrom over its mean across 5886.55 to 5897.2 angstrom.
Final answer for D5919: 1.3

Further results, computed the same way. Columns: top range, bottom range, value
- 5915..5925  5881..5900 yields 1.17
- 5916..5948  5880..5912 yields 1.12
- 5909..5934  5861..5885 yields 1.02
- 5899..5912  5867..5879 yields 0.96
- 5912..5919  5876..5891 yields 1.06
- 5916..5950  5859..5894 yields 1.07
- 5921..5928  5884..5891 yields 1.16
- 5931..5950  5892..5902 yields 1.21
